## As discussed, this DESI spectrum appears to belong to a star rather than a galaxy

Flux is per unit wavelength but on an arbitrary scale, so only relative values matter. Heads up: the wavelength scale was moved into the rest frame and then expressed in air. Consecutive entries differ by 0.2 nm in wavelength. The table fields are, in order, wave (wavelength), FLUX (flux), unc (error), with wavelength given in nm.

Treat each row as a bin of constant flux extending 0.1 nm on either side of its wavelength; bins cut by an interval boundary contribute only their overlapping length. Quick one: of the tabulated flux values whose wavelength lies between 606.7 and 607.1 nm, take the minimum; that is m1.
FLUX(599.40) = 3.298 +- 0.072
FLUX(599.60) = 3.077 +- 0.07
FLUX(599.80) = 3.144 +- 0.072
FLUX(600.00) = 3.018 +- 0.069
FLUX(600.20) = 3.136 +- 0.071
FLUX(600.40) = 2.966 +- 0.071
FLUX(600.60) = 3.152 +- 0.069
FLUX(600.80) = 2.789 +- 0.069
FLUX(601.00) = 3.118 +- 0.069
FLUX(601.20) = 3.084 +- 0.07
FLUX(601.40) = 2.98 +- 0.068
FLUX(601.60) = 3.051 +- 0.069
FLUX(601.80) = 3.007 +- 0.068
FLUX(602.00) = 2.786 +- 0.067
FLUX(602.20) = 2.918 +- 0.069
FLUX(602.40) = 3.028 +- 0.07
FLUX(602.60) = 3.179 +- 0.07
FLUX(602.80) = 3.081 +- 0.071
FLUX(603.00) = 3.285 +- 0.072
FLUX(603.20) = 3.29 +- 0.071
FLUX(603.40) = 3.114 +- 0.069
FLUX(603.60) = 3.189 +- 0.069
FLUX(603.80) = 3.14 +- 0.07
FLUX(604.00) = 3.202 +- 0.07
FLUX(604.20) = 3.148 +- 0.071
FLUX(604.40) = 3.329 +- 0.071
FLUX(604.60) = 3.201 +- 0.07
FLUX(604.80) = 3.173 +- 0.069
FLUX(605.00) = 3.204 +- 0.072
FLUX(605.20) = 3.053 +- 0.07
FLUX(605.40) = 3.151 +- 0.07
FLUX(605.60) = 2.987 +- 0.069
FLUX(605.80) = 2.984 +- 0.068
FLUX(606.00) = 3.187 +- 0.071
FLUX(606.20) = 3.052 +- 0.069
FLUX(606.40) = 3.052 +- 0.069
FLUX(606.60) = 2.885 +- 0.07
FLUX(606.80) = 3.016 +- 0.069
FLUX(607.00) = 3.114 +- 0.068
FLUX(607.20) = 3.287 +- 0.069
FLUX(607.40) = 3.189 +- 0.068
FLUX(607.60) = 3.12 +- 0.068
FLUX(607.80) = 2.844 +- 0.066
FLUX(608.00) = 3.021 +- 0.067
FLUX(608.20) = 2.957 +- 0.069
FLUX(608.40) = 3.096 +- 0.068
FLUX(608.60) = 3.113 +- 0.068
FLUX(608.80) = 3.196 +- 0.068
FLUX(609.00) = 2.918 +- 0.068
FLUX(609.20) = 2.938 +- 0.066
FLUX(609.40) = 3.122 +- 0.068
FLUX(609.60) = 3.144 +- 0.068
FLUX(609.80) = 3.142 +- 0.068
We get 3.016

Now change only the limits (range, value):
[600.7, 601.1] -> 2.789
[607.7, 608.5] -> 2.844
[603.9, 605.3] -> 3.053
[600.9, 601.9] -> 2.98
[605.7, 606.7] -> 2.885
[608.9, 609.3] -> 2.918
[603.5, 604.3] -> 3.14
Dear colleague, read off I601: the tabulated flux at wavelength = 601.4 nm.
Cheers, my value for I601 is 2.98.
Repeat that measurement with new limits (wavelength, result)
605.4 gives 3.151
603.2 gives 3.29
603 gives 3.285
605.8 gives 2.984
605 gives 3.204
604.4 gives 3.329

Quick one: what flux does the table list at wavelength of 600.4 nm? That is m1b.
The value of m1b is 2.966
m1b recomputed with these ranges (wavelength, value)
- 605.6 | 2.987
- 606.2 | 3.052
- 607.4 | 3.189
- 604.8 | 3.173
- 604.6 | 3.201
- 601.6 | 3.051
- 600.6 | 3.152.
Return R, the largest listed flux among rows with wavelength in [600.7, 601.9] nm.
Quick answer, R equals 3.118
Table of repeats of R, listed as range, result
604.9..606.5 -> 3.204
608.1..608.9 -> 3.196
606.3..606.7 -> 3.052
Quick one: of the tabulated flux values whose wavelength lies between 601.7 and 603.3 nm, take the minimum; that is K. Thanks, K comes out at 2.786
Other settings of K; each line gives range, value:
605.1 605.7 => 2.987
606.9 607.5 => 3.114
